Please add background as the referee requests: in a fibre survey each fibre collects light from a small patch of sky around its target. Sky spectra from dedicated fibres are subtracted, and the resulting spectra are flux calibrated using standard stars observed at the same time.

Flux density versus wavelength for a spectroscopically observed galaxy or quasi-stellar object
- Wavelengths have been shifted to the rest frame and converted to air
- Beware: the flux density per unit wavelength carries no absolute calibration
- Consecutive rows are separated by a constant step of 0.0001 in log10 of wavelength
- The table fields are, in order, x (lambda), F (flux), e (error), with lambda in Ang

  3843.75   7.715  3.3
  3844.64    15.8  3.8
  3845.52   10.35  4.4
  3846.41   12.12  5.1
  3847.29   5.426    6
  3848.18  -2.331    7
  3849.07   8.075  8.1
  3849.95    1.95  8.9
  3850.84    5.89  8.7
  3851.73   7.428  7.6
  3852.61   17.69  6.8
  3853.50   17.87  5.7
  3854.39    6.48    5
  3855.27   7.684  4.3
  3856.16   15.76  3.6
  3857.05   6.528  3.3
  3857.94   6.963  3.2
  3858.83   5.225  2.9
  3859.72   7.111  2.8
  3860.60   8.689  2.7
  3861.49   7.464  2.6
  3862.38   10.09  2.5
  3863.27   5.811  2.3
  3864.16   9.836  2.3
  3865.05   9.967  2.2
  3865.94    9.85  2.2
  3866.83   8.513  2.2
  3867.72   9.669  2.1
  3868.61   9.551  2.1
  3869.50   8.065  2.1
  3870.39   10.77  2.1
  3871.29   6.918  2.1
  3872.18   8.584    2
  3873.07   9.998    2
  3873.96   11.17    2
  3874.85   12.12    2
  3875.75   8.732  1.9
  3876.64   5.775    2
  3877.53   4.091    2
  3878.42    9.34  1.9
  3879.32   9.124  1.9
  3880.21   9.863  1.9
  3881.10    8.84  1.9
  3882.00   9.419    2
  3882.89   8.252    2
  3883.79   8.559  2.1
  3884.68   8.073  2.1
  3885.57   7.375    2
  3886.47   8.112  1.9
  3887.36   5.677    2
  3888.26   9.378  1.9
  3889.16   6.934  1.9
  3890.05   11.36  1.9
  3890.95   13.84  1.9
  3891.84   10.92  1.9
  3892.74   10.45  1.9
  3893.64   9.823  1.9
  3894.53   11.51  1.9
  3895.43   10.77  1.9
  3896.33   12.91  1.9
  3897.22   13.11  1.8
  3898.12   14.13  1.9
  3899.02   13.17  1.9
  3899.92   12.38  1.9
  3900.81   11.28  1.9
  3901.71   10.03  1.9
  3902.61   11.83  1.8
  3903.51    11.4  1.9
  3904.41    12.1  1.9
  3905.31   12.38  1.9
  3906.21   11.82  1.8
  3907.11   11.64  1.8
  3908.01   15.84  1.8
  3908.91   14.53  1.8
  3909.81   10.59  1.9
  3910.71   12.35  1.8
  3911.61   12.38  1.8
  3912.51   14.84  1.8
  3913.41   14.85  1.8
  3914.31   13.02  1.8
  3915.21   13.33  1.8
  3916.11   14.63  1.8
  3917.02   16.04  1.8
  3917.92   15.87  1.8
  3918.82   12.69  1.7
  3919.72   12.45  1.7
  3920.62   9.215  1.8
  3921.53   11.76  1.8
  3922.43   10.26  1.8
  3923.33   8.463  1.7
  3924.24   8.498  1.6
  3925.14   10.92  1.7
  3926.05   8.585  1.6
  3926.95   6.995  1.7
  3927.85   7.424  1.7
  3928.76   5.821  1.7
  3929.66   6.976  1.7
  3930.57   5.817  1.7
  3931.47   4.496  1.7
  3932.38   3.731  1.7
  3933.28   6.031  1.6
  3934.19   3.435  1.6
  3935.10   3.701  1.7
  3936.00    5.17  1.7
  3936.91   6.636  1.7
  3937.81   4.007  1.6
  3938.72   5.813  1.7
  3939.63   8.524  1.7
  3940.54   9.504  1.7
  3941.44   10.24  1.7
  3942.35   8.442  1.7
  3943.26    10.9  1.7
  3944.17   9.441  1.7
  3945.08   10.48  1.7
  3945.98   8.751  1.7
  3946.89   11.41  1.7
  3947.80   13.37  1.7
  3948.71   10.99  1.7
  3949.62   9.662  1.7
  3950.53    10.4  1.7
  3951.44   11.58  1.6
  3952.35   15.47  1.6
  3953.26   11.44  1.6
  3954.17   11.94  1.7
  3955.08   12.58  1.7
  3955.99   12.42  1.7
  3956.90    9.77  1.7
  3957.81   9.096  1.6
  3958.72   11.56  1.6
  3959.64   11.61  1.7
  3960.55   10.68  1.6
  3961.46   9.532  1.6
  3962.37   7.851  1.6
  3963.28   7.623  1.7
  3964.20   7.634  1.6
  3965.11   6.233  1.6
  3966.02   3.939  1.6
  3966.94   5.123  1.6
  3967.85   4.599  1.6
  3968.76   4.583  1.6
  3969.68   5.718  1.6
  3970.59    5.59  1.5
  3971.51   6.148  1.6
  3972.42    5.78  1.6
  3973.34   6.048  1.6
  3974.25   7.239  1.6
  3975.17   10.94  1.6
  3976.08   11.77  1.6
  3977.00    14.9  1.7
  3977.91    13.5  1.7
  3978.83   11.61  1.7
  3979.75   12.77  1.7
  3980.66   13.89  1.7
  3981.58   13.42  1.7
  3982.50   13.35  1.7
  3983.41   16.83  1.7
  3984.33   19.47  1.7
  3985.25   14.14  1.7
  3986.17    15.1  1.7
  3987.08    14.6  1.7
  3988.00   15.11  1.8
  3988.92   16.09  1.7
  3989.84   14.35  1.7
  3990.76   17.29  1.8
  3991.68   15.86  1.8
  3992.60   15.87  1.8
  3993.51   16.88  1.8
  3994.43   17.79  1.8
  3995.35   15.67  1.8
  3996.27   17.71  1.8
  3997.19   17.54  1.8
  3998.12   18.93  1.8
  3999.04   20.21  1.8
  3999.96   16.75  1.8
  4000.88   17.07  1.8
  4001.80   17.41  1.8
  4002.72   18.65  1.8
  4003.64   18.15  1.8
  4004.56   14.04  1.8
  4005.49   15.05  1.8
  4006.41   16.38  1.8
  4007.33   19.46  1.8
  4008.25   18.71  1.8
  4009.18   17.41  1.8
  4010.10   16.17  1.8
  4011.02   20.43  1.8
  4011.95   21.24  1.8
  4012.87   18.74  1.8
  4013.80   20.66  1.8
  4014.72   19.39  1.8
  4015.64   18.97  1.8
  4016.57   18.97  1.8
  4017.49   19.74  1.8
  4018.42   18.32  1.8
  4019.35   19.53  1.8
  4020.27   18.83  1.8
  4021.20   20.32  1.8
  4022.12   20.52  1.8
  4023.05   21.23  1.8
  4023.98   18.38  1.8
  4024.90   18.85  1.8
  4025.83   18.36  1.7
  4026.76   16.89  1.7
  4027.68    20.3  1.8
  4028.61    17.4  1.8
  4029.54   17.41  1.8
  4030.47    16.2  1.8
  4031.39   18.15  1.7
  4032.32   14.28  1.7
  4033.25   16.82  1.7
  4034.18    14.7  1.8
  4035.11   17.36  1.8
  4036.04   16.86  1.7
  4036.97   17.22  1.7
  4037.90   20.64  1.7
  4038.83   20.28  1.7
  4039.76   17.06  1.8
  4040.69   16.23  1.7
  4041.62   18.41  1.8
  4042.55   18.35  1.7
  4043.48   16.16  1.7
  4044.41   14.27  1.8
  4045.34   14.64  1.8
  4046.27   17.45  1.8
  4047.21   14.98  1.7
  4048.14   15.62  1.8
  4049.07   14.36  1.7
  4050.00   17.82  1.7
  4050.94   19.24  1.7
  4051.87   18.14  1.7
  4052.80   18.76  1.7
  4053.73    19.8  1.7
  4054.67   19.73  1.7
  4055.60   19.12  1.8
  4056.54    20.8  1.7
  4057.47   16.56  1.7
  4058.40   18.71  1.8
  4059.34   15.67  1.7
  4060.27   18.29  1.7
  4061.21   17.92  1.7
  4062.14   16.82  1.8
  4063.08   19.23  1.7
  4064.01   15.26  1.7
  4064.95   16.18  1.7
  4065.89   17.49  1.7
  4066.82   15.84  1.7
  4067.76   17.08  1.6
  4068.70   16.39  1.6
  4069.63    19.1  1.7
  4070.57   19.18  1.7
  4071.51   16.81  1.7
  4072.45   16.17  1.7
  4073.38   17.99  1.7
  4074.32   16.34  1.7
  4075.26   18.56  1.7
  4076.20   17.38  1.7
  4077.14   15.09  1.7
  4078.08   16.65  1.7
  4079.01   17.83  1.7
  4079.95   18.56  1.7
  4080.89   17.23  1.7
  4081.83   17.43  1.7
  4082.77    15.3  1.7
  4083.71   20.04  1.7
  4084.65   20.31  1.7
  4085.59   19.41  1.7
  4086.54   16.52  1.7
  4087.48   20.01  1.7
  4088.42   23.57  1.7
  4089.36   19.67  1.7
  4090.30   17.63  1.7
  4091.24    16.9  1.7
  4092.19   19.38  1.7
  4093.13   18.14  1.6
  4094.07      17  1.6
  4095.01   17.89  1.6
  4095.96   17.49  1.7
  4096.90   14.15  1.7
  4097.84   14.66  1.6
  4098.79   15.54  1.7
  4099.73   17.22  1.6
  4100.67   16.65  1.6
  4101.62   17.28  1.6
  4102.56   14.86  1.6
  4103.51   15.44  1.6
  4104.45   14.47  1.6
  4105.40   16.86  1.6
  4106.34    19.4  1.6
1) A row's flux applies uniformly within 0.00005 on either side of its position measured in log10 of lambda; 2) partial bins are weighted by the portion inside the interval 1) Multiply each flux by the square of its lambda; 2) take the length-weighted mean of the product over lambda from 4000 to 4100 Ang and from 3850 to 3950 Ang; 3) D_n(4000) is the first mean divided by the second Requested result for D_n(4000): 1.97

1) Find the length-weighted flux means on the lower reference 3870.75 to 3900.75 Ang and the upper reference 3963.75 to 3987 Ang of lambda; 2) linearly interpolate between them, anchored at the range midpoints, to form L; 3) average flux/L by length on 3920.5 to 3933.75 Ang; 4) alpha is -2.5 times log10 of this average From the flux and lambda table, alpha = 0.28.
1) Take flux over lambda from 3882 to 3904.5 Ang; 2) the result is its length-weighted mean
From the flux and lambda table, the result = 10.5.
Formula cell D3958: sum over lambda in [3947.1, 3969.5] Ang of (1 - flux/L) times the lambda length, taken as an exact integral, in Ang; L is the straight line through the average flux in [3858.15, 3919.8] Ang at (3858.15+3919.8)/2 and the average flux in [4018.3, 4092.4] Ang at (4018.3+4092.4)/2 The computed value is 6.54 Ang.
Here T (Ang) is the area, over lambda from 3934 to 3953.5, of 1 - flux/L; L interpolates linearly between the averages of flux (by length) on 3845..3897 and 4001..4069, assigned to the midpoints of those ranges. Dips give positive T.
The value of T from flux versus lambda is 5.78 Ang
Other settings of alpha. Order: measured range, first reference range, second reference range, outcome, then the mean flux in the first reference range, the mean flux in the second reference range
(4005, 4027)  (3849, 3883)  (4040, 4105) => -0.245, 8.87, 17.4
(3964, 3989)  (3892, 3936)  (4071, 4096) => 0.269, 10.7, 18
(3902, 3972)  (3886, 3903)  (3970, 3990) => 0.197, 10.9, 12.3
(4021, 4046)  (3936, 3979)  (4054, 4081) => -0.184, 9.15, 17.5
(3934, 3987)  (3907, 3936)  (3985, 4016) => 0.366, 10.1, 17.3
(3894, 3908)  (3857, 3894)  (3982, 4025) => -0.154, 8.76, 17.7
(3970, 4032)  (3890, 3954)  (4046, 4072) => -0.111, 10.5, 17.6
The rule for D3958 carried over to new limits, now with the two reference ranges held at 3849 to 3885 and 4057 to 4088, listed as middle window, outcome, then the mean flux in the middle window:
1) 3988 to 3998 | -1.7 Ang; 16.5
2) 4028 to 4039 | -0.9 Ang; 17.2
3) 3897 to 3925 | -4.7 Ang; 12.5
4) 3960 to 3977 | 7.6 Ang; 7.29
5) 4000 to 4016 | -3.5 Ang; 18.1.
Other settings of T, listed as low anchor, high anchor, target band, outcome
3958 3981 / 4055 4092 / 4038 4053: -1.65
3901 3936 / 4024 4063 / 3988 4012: -3.53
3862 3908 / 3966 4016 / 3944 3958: 1.72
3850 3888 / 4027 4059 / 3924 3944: 8.52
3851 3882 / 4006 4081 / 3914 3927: 0.13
